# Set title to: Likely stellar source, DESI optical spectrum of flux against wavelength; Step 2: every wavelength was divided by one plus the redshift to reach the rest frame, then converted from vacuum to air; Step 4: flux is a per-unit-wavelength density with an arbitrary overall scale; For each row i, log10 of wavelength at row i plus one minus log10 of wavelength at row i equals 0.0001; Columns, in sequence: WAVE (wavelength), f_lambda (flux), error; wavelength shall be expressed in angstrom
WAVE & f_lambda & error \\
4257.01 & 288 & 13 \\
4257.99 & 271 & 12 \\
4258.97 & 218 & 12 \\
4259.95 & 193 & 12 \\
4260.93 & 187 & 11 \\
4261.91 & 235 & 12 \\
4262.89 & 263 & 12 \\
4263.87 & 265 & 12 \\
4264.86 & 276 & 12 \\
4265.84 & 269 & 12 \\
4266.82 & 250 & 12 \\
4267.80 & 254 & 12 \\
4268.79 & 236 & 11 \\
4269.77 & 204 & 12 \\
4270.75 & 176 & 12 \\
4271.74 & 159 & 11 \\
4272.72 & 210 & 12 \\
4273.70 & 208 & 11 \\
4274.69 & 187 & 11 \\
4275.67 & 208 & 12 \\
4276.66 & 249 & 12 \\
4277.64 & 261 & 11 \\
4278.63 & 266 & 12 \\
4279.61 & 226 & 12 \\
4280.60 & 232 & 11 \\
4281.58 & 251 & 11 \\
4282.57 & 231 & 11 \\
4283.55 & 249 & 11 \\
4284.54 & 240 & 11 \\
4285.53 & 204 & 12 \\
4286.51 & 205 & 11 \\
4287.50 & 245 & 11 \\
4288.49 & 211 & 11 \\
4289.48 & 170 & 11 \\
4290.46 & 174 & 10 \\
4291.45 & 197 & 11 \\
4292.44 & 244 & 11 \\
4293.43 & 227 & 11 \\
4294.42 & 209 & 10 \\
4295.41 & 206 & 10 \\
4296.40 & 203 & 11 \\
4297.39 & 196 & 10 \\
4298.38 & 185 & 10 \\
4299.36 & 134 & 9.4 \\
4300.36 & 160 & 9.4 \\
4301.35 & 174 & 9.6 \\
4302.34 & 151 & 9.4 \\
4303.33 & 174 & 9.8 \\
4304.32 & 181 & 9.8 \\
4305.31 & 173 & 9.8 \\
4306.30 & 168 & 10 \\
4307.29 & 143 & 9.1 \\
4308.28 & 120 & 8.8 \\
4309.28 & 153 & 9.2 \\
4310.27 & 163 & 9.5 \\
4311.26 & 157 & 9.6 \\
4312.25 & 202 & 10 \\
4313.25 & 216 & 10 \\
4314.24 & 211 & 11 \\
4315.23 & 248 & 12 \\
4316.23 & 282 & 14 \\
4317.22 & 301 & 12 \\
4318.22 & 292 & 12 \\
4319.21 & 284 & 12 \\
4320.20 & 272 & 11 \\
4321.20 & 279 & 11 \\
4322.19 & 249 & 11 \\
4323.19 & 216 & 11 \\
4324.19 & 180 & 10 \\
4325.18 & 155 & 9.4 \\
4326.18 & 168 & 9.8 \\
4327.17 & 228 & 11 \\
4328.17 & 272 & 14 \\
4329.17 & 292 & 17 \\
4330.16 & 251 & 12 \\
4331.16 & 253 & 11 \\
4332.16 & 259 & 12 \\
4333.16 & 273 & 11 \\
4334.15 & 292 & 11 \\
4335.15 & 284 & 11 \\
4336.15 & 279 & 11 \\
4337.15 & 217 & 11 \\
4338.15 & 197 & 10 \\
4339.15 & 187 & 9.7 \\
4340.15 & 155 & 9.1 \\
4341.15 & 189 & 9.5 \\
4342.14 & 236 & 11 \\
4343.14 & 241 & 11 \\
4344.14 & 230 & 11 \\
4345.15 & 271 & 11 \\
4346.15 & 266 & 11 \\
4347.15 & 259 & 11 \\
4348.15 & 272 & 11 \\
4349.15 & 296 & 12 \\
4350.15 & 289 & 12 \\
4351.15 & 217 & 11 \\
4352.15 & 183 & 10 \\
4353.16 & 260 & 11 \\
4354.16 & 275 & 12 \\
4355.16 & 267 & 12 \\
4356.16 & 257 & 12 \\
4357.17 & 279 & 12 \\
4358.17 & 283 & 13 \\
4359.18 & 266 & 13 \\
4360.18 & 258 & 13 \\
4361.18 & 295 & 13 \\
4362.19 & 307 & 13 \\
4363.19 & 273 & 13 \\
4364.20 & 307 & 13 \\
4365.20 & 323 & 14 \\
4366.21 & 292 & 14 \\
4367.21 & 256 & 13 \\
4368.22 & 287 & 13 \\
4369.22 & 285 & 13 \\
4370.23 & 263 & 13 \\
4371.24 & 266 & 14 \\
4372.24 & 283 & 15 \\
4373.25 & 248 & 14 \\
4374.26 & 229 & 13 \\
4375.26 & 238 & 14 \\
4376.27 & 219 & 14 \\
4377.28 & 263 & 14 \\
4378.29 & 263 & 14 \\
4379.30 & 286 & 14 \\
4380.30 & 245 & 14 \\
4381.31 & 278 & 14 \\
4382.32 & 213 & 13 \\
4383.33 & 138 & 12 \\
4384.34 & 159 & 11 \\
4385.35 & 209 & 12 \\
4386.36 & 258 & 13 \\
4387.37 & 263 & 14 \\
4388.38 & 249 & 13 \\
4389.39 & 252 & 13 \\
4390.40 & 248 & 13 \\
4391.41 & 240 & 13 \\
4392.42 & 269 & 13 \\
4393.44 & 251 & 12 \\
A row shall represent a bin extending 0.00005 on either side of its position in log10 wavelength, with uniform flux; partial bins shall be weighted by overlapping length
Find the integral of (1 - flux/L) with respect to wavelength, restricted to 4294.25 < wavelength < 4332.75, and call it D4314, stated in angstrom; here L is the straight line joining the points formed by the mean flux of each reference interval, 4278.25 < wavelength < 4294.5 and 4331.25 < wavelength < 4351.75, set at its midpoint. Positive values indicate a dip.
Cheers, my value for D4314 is 4.08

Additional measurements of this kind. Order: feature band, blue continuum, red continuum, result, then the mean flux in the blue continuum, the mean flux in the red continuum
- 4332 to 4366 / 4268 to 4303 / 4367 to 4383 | -2.1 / 208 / 256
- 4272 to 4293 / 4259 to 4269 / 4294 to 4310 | -1.5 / 242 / 170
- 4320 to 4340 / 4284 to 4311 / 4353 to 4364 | -0.4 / 185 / 276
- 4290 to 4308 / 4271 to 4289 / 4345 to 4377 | 3.9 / 224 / 268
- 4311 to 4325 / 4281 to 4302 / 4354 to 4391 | -1.2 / 205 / 259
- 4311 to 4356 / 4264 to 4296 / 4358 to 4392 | -0.1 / 223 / 257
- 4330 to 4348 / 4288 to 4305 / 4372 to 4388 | -2.5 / 188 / 236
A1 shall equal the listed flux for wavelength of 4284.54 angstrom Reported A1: 240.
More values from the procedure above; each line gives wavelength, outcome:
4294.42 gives 209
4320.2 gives 272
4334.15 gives 292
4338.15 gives 197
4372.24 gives 283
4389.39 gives 252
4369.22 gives 285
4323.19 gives 216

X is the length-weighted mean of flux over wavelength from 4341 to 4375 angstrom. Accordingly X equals 266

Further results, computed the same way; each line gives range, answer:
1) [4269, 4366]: 228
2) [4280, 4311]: 192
